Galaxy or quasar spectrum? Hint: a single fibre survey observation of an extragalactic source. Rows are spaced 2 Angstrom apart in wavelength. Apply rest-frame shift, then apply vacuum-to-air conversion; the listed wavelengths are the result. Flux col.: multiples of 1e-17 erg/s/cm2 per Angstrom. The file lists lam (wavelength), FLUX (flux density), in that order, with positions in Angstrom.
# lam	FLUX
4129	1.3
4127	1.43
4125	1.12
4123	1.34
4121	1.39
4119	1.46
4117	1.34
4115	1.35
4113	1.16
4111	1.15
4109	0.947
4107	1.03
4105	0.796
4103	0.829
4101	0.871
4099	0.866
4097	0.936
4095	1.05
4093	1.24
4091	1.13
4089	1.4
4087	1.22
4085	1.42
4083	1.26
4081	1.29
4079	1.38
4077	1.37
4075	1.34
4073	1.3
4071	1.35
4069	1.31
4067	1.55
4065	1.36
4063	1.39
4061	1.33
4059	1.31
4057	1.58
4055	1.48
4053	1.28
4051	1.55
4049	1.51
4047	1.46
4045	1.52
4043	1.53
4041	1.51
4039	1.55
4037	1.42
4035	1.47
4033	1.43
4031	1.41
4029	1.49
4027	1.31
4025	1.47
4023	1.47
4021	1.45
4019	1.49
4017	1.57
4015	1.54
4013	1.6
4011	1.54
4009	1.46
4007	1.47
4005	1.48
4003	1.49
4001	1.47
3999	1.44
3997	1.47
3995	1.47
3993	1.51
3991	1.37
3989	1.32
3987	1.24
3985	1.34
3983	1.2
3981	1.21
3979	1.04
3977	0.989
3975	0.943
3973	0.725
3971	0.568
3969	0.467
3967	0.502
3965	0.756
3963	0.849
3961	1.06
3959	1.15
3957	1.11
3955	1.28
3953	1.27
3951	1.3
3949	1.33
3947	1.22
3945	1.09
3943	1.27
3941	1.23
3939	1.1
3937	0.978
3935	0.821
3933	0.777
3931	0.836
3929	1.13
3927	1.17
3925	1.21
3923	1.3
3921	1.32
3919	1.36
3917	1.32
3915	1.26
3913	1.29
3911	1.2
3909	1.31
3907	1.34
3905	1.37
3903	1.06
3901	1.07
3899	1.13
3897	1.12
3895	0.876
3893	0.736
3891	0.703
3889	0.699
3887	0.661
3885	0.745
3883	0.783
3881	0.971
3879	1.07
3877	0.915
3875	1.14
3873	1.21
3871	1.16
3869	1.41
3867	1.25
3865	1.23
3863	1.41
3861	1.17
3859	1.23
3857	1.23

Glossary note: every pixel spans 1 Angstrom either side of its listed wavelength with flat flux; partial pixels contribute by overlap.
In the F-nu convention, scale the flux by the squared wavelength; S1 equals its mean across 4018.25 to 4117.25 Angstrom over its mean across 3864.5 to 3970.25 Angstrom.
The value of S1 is 1.3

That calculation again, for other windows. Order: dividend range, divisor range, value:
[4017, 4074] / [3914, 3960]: 1.30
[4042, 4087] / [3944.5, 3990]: 1.41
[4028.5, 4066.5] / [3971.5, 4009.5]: 1.16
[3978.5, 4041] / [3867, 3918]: 1.42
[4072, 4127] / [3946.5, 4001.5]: 1.12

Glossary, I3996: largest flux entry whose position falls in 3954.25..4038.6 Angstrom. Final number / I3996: 1.6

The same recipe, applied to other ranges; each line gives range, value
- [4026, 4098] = 1.58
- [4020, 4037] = 1.49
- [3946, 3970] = 1.33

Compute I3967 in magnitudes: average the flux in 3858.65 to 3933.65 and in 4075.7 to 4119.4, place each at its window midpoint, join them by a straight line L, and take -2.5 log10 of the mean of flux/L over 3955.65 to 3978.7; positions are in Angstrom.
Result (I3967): 0.31 mag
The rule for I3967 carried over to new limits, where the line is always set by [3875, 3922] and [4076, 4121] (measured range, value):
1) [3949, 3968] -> 0.044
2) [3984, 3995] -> -0.229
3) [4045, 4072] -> -0.239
